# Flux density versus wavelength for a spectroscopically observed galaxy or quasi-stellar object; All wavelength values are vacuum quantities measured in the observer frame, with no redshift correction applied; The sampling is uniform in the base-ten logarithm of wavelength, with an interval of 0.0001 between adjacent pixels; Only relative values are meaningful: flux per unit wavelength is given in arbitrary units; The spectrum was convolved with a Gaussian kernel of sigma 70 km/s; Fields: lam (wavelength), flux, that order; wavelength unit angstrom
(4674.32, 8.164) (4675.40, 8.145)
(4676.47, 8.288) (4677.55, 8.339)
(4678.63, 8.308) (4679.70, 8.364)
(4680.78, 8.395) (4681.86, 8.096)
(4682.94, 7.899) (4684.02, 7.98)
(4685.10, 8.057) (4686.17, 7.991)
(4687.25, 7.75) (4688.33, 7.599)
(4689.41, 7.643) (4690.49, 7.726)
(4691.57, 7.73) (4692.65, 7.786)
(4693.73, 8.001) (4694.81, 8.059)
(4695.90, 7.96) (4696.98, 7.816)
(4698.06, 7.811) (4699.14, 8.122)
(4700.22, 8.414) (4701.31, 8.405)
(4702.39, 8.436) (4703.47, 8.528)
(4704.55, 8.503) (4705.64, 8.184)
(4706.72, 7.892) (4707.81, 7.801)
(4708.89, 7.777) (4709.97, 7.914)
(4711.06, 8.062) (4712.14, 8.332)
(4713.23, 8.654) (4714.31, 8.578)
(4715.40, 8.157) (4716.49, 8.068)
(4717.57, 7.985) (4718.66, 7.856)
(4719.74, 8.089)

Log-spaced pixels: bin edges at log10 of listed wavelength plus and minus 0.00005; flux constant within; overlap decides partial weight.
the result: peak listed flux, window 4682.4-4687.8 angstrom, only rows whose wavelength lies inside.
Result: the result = 8.057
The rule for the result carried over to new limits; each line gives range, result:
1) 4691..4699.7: 8.122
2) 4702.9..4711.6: 8.528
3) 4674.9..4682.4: 8.395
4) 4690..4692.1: 7.73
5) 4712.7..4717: 8.654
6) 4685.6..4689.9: 7.991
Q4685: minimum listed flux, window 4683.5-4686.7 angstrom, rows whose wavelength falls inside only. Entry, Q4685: 7.98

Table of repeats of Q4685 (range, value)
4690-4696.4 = 7.726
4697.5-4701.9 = 7.811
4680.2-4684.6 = 7.899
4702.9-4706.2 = 8.184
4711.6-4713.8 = 8.332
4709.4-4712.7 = 7.914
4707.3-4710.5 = 7.777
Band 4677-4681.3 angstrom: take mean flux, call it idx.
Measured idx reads 8.35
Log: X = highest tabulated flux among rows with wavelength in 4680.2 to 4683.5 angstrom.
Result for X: 8.395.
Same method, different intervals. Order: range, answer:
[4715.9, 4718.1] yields 8.068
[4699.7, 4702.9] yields 8.436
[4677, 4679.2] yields 8.339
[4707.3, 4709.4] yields 7.801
